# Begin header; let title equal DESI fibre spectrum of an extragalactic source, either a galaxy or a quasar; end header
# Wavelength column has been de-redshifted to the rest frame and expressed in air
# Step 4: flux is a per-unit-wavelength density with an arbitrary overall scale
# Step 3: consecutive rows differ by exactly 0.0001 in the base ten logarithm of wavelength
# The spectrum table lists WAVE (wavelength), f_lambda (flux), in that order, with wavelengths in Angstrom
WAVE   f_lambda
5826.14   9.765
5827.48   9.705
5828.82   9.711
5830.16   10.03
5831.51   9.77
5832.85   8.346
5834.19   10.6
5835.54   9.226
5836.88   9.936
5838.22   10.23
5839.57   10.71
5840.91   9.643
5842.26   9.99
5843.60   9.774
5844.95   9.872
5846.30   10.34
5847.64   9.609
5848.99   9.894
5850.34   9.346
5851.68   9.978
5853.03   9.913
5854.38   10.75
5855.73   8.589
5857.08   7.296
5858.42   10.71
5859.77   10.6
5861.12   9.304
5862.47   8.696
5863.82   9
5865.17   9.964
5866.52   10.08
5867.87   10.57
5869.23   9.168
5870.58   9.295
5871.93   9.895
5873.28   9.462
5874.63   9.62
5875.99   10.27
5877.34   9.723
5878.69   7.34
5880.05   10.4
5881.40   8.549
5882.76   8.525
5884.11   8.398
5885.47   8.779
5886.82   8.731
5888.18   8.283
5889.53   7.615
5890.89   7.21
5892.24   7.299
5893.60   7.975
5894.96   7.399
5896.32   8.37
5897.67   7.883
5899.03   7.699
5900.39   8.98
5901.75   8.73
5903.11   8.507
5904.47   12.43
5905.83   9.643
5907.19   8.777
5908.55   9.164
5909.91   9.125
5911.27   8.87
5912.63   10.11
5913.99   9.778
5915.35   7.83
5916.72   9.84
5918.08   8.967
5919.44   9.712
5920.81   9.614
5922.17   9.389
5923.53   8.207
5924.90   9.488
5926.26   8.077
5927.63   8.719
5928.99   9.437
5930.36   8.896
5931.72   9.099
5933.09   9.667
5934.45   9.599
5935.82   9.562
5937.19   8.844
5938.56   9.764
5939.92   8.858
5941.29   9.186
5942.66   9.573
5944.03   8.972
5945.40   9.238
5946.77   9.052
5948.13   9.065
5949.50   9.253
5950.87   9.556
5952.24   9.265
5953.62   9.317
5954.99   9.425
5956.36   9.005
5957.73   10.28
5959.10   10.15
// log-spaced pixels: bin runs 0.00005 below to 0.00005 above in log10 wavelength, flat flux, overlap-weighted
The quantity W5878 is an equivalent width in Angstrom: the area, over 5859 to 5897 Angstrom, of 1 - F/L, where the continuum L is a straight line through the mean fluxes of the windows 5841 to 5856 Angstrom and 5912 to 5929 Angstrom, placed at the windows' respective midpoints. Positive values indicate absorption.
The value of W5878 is 2.5 Angstrom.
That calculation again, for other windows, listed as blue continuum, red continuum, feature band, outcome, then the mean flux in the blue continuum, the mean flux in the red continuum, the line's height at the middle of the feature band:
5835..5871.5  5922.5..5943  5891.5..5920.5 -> 1.3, 9.72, 9.13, 9.33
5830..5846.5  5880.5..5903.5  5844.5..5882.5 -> -2.1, 9.86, 8.19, 9.08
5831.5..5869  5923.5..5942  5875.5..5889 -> 0.9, 9.73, 9.13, 9.5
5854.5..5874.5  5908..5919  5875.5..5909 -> 2.5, 9.52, 9.23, 9.35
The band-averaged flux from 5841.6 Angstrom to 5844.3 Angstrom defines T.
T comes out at 9.89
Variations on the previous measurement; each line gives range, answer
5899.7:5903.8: 8.74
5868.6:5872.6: 9.46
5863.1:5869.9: 9.74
